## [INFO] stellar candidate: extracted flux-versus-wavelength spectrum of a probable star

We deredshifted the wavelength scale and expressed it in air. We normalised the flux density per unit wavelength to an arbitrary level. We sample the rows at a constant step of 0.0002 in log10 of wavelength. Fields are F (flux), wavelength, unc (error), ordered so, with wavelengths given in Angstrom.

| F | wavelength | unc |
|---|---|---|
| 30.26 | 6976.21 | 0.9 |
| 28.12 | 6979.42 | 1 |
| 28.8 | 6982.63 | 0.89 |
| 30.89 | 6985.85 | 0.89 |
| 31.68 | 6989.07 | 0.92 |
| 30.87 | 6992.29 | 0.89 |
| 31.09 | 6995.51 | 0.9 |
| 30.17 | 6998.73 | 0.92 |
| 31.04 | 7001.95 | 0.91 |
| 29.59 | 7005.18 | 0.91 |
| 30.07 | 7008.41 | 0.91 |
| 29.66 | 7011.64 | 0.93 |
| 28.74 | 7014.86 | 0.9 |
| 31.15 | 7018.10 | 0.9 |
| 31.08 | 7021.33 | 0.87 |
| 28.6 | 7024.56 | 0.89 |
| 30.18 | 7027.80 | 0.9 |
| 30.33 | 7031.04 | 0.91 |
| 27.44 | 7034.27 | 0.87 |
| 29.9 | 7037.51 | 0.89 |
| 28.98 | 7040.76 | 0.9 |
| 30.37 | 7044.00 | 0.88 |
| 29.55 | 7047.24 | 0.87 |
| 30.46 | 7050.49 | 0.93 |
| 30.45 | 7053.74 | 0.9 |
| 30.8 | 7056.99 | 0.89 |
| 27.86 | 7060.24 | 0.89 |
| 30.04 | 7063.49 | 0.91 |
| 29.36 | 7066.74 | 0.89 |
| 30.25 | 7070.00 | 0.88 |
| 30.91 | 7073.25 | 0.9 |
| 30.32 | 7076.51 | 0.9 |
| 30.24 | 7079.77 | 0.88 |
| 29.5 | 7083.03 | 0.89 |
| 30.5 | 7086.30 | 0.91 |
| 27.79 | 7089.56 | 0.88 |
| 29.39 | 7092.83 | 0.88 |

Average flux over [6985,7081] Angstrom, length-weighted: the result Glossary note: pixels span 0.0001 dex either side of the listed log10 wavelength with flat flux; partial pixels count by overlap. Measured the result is 30.1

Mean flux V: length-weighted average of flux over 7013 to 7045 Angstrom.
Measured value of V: 29.7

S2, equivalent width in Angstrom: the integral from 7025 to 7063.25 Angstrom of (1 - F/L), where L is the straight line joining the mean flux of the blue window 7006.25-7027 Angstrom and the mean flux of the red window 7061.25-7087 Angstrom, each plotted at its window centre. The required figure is 0.4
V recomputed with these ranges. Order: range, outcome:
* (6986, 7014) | 30.5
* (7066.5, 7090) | 30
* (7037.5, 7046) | 29.7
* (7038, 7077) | 29.9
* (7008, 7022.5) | 30.1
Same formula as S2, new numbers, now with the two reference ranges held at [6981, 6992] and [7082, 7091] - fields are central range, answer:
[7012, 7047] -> 0.3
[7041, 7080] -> -0.6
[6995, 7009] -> 0.0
